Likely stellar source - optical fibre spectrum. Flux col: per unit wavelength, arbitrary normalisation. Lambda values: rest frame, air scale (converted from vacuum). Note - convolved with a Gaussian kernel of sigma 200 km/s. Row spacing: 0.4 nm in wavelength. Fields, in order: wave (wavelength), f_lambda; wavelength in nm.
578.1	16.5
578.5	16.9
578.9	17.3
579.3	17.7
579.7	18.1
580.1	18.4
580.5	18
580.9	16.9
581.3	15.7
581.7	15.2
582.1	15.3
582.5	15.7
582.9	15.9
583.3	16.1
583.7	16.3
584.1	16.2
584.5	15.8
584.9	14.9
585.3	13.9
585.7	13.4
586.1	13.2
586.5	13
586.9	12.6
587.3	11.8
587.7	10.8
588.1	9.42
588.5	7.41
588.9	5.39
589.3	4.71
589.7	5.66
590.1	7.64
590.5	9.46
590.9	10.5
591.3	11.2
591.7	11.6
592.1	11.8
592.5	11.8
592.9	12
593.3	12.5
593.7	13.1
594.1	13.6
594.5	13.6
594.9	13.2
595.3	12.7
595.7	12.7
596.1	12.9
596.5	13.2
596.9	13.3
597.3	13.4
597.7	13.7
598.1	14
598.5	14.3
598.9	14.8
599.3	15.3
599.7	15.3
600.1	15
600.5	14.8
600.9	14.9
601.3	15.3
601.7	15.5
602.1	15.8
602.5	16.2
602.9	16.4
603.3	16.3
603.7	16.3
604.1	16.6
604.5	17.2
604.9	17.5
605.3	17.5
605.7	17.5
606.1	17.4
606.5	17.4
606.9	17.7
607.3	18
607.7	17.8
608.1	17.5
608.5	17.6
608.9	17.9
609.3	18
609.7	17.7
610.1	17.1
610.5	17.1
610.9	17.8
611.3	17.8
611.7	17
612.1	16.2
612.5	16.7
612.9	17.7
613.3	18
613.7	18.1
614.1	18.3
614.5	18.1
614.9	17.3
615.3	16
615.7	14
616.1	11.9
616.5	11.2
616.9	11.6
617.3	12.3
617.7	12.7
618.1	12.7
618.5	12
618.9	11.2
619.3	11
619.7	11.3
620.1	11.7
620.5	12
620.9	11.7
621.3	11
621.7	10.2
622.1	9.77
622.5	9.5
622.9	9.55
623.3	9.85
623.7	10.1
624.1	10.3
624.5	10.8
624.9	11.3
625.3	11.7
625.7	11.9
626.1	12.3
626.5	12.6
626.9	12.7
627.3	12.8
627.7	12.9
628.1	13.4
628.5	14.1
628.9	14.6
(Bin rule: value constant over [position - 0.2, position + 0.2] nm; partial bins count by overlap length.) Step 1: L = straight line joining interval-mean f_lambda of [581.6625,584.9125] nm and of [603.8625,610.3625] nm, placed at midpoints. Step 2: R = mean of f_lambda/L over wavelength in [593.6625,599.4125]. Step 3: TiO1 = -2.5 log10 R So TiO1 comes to 0.23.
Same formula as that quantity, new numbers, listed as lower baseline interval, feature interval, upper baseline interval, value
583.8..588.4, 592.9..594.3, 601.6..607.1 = 0.14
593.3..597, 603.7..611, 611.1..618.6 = -0.21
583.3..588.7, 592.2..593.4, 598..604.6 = 0.18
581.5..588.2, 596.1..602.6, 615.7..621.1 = -0.11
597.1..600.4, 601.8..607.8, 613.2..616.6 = -0.13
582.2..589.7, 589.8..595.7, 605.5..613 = 0.19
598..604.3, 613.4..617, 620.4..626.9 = -0.21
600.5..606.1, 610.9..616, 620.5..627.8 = -0.23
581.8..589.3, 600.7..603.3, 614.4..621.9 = -0.23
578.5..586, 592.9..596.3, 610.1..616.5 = 0.25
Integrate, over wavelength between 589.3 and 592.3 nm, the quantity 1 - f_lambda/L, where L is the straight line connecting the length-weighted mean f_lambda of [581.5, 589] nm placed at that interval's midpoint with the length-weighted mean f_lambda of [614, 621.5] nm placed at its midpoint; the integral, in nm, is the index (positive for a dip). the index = 0.890 nm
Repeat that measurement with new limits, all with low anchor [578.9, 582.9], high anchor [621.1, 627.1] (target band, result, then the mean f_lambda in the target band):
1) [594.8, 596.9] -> 0.252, 13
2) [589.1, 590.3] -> 0.737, 6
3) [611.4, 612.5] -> -0.366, 16.7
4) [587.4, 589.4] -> 0.998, 7.9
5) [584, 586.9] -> 0.358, 14.2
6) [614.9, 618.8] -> -0.331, 12.9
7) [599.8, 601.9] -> -0.157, 15.1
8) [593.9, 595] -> 0.105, 13.5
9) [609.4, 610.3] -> -0.324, 17.5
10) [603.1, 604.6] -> -0.320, 16.6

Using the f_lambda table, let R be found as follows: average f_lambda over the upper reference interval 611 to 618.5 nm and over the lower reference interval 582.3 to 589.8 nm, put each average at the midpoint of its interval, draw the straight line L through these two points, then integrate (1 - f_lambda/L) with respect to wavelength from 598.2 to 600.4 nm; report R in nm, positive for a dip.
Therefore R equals -0.19 nm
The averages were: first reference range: 12.3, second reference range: 15.4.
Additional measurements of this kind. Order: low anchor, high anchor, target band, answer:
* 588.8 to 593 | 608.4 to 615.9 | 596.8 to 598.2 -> -0.22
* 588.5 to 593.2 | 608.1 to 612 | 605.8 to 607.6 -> -0.17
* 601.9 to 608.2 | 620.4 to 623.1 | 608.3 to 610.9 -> -0.40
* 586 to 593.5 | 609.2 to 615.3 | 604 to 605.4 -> -0.21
